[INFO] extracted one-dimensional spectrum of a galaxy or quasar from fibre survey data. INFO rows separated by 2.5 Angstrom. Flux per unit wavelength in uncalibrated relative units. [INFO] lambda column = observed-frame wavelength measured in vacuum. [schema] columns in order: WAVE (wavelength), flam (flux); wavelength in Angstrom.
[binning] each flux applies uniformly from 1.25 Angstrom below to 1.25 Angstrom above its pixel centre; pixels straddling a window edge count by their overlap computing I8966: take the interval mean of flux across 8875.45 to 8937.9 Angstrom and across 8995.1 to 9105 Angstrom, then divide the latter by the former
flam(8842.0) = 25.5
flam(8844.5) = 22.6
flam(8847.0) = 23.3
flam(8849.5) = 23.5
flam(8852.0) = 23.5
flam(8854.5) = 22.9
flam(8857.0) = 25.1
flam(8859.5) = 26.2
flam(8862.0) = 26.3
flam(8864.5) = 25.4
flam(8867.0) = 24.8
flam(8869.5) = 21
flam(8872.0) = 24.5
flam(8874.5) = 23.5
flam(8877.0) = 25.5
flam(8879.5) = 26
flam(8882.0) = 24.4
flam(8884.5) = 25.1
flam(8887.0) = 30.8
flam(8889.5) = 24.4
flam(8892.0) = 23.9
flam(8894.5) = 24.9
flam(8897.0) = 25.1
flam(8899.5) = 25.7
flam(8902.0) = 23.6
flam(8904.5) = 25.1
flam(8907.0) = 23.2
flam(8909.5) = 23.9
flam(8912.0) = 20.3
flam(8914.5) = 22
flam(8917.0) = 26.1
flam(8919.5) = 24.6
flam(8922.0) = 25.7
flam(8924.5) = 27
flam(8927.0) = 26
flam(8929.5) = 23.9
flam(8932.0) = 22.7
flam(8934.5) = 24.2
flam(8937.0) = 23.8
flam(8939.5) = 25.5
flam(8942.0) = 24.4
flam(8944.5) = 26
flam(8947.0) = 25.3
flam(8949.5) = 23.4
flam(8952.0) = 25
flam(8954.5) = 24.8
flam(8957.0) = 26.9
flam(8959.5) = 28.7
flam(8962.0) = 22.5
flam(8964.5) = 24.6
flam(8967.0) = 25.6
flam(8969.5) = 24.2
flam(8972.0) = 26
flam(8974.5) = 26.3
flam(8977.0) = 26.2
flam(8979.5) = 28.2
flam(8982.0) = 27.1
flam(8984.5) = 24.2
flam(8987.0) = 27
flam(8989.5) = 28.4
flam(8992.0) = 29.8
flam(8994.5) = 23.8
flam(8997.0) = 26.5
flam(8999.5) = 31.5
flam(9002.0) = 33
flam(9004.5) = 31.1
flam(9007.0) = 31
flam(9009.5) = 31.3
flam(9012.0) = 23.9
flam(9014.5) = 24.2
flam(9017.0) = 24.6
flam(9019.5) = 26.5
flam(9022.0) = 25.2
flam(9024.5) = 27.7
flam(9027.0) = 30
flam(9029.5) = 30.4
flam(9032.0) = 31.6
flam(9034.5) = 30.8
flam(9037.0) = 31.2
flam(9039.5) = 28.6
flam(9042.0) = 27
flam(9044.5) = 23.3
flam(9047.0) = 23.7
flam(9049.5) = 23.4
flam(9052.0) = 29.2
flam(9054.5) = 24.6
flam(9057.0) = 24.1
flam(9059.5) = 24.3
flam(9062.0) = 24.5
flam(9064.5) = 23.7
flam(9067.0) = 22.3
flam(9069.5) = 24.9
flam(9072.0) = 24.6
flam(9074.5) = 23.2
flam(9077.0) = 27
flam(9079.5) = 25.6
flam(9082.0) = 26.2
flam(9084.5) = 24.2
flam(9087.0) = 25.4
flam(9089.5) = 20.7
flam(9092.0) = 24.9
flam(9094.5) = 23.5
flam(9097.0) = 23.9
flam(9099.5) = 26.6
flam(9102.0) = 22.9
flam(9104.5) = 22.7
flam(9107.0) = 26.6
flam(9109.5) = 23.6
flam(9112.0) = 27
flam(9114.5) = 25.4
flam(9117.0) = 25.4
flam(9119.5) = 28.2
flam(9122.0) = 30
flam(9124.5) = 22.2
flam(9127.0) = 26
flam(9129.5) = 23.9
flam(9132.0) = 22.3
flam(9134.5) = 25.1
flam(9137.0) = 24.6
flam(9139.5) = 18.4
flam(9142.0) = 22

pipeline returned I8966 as 1.1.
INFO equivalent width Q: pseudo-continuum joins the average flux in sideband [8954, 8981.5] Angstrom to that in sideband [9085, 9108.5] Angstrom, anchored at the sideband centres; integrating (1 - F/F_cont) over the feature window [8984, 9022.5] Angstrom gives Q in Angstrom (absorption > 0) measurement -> -3.5 Angstrom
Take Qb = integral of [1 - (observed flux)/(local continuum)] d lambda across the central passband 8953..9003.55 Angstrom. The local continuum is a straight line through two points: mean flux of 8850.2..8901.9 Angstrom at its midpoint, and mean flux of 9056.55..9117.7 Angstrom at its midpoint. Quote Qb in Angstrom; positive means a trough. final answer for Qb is -4.22 Angstrom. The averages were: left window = 24.9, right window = 24.5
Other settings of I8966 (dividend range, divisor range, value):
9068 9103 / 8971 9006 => 0.88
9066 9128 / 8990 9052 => 0.89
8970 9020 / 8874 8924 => 1.11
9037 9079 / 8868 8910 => 1.01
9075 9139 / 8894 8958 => 1.01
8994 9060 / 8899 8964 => 1.12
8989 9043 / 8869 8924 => 1.16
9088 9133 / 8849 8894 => 1.00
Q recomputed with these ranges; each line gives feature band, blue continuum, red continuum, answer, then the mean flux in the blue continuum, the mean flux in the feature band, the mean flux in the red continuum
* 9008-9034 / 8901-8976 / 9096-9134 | -2.88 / 24.7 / 27.7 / 25.1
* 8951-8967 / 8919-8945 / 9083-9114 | -0.42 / 24.9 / 25.4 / 24.4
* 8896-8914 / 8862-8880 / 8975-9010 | 1.27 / 24.5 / 23.7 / 28.4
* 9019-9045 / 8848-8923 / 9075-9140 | -4.11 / 24.6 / 28.6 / 24.8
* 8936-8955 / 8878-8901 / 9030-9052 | 1.12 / 25.6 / 24.8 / 27.6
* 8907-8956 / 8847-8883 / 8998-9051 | 2.88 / 24.4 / 24.4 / 28.1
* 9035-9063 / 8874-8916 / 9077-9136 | -1.27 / 24.6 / 26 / 24.9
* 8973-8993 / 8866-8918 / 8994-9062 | -0.47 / 24.5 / 27.1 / 27.5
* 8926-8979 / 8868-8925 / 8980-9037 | 2.66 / 24.6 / 25.1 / 28.2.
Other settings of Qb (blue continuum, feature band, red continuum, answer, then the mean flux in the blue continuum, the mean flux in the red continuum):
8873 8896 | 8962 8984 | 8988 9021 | 1.30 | 25.4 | 28.1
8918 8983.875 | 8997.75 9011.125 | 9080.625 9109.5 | -3.34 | 25.3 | 24.3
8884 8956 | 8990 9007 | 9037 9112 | -3.17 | 24.7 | 24.8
